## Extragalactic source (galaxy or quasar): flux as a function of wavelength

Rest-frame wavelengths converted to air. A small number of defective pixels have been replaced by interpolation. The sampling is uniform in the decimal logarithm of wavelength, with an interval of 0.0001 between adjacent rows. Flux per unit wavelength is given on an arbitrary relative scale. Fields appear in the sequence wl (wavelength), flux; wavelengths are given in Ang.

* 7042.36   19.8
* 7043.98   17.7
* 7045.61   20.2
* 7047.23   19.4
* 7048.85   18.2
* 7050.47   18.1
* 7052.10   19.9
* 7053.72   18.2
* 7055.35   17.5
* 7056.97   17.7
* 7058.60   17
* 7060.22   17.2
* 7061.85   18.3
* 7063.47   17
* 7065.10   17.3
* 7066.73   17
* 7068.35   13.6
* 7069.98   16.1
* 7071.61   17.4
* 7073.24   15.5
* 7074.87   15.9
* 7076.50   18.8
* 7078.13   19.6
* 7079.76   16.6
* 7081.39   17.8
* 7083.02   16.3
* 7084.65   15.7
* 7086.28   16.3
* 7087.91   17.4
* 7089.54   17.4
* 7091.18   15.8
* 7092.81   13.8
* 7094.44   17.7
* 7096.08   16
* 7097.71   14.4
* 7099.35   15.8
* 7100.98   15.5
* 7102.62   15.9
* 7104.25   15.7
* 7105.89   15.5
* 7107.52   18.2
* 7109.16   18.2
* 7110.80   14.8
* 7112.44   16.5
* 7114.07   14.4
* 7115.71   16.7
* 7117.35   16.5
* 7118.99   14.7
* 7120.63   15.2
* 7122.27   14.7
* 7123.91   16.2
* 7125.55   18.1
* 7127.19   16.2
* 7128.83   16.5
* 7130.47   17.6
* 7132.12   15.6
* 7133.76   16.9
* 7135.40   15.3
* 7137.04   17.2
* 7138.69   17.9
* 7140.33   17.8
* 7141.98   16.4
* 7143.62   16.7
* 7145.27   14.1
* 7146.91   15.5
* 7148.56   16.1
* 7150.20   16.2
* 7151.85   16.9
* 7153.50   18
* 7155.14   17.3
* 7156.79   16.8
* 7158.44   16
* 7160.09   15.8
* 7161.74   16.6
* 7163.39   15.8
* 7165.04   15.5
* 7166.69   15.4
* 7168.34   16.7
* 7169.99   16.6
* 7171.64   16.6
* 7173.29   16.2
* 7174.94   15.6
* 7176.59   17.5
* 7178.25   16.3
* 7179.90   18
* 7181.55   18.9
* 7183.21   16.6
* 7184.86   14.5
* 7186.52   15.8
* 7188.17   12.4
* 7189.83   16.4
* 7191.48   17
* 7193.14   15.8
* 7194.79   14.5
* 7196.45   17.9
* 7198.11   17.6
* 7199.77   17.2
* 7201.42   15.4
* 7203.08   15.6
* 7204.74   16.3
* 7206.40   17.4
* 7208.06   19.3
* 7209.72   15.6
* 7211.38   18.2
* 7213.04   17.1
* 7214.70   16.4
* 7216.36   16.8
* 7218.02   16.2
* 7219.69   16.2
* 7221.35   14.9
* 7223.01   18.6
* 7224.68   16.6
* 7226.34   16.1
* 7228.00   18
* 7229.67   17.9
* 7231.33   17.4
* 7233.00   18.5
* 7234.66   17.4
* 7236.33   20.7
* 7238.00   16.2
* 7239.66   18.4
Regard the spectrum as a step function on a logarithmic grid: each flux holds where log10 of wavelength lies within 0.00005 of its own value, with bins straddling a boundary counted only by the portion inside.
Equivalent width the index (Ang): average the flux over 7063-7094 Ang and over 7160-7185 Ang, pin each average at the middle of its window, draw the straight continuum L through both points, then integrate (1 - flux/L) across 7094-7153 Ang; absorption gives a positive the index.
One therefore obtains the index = 1.2 Ang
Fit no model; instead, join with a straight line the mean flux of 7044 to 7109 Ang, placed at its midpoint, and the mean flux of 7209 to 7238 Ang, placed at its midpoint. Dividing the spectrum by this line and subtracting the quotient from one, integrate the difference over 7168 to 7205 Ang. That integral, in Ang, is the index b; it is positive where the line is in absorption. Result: 1.8 Ang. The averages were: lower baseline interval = 17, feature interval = 16.3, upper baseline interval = 17.2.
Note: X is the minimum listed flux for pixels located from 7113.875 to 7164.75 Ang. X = 14.1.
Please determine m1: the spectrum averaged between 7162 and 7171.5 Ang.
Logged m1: 16.1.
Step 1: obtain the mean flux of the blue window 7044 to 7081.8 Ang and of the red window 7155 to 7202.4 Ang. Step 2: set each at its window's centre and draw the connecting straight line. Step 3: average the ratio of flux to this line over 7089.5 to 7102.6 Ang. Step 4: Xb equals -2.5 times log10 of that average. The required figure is 0.099 mag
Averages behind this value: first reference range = 17.6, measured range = 15.7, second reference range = 16.3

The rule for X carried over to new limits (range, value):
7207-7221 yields 15.6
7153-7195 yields 12.4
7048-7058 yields 17.5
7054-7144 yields 13.6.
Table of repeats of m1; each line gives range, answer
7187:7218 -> 16.5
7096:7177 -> 16.2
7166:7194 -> 16.3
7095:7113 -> 16.1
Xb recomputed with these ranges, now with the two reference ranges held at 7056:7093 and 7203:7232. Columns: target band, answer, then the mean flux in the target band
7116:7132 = 0.05 mag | 16.2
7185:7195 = 0.11 mag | 15.3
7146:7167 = 0.04 mag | 16.3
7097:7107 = 0.09 mag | 15.6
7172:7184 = -0.01 mag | 17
